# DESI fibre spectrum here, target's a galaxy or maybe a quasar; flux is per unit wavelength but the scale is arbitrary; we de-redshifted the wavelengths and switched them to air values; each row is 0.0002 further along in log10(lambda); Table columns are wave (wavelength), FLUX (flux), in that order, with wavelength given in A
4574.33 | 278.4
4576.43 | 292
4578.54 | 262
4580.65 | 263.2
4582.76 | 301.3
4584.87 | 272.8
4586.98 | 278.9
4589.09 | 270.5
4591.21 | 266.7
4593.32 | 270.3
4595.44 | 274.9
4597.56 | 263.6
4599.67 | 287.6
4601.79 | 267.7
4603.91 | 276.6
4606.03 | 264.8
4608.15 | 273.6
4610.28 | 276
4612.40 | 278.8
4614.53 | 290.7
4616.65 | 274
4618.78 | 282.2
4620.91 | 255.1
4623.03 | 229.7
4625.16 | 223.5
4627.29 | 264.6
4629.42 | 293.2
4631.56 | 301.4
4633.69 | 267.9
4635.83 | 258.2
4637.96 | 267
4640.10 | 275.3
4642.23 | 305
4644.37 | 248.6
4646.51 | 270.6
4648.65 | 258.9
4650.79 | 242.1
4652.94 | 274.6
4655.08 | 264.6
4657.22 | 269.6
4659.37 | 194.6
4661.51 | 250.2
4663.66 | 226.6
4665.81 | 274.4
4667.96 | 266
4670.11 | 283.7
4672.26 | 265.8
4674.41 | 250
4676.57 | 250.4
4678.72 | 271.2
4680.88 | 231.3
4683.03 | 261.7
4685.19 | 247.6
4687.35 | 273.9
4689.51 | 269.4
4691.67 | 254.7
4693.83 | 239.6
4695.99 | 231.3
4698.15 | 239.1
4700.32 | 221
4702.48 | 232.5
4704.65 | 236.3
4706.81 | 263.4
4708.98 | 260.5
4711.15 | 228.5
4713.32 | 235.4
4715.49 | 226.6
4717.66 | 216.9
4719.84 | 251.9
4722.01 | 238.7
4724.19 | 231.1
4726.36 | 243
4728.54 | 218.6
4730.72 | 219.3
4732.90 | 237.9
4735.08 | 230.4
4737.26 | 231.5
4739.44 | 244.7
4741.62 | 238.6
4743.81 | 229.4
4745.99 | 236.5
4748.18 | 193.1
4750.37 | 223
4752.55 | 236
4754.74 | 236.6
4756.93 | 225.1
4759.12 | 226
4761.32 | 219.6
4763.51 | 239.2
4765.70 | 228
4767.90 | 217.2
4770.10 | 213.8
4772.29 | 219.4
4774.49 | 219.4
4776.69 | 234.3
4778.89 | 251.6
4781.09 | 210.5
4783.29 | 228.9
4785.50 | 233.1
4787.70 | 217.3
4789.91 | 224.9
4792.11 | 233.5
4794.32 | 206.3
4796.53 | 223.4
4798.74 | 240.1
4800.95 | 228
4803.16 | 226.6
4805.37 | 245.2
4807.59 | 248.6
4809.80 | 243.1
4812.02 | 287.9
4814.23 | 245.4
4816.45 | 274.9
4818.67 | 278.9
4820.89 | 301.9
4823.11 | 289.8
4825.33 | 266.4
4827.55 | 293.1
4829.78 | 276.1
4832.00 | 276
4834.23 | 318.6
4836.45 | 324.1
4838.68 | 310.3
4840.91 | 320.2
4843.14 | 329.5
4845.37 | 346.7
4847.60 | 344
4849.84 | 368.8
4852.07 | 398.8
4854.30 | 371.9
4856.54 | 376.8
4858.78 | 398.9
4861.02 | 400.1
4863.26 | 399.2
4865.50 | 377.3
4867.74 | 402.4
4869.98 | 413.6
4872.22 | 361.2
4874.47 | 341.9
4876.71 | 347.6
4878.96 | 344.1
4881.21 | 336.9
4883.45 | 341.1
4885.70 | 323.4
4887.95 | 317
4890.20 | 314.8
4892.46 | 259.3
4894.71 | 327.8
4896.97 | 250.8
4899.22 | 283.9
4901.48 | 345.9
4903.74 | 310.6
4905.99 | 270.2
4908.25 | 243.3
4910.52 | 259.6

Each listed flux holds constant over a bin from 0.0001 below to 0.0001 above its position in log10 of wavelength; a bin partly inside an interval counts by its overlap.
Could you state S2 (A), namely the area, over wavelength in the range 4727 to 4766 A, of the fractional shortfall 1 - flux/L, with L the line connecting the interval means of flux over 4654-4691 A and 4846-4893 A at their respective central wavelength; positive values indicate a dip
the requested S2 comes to 8.8 A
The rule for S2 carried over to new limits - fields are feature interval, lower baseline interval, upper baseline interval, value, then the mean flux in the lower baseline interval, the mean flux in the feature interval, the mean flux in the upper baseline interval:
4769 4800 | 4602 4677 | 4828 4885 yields 9.4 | 264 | 225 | 352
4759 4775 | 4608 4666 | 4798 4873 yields 4.1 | 264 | 223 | 318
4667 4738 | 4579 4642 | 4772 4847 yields 6.2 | 272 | 244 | 262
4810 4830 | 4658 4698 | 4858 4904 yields 2.4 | 252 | 278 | 343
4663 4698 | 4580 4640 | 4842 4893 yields 4.6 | 271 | 256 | 358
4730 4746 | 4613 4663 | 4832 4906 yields 3.4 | 263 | 234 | 342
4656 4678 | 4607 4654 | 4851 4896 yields 2.2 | 269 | 254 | 357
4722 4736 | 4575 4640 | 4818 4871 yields 3.5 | 272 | 231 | 341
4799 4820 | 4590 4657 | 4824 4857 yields 4.3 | 269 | 253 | 327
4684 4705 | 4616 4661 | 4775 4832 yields 1.1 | 263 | 245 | 249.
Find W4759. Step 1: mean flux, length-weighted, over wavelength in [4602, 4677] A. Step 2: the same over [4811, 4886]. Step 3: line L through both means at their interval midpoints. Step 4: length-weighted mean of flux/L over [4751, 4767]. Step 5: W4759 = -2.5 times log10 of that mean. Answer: 0.31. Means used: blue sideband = 264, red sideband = 335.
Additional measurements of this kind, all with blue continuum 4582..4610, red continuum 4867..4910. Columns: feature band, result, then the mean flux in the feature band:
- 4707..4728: 0.231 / 238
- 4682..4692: 0.107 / 262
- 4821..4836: 0.080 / 289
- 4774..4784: 0.304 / 230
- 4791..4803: 0.329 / 226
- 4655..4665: 0.186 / 240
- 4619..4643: 0.049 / 268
